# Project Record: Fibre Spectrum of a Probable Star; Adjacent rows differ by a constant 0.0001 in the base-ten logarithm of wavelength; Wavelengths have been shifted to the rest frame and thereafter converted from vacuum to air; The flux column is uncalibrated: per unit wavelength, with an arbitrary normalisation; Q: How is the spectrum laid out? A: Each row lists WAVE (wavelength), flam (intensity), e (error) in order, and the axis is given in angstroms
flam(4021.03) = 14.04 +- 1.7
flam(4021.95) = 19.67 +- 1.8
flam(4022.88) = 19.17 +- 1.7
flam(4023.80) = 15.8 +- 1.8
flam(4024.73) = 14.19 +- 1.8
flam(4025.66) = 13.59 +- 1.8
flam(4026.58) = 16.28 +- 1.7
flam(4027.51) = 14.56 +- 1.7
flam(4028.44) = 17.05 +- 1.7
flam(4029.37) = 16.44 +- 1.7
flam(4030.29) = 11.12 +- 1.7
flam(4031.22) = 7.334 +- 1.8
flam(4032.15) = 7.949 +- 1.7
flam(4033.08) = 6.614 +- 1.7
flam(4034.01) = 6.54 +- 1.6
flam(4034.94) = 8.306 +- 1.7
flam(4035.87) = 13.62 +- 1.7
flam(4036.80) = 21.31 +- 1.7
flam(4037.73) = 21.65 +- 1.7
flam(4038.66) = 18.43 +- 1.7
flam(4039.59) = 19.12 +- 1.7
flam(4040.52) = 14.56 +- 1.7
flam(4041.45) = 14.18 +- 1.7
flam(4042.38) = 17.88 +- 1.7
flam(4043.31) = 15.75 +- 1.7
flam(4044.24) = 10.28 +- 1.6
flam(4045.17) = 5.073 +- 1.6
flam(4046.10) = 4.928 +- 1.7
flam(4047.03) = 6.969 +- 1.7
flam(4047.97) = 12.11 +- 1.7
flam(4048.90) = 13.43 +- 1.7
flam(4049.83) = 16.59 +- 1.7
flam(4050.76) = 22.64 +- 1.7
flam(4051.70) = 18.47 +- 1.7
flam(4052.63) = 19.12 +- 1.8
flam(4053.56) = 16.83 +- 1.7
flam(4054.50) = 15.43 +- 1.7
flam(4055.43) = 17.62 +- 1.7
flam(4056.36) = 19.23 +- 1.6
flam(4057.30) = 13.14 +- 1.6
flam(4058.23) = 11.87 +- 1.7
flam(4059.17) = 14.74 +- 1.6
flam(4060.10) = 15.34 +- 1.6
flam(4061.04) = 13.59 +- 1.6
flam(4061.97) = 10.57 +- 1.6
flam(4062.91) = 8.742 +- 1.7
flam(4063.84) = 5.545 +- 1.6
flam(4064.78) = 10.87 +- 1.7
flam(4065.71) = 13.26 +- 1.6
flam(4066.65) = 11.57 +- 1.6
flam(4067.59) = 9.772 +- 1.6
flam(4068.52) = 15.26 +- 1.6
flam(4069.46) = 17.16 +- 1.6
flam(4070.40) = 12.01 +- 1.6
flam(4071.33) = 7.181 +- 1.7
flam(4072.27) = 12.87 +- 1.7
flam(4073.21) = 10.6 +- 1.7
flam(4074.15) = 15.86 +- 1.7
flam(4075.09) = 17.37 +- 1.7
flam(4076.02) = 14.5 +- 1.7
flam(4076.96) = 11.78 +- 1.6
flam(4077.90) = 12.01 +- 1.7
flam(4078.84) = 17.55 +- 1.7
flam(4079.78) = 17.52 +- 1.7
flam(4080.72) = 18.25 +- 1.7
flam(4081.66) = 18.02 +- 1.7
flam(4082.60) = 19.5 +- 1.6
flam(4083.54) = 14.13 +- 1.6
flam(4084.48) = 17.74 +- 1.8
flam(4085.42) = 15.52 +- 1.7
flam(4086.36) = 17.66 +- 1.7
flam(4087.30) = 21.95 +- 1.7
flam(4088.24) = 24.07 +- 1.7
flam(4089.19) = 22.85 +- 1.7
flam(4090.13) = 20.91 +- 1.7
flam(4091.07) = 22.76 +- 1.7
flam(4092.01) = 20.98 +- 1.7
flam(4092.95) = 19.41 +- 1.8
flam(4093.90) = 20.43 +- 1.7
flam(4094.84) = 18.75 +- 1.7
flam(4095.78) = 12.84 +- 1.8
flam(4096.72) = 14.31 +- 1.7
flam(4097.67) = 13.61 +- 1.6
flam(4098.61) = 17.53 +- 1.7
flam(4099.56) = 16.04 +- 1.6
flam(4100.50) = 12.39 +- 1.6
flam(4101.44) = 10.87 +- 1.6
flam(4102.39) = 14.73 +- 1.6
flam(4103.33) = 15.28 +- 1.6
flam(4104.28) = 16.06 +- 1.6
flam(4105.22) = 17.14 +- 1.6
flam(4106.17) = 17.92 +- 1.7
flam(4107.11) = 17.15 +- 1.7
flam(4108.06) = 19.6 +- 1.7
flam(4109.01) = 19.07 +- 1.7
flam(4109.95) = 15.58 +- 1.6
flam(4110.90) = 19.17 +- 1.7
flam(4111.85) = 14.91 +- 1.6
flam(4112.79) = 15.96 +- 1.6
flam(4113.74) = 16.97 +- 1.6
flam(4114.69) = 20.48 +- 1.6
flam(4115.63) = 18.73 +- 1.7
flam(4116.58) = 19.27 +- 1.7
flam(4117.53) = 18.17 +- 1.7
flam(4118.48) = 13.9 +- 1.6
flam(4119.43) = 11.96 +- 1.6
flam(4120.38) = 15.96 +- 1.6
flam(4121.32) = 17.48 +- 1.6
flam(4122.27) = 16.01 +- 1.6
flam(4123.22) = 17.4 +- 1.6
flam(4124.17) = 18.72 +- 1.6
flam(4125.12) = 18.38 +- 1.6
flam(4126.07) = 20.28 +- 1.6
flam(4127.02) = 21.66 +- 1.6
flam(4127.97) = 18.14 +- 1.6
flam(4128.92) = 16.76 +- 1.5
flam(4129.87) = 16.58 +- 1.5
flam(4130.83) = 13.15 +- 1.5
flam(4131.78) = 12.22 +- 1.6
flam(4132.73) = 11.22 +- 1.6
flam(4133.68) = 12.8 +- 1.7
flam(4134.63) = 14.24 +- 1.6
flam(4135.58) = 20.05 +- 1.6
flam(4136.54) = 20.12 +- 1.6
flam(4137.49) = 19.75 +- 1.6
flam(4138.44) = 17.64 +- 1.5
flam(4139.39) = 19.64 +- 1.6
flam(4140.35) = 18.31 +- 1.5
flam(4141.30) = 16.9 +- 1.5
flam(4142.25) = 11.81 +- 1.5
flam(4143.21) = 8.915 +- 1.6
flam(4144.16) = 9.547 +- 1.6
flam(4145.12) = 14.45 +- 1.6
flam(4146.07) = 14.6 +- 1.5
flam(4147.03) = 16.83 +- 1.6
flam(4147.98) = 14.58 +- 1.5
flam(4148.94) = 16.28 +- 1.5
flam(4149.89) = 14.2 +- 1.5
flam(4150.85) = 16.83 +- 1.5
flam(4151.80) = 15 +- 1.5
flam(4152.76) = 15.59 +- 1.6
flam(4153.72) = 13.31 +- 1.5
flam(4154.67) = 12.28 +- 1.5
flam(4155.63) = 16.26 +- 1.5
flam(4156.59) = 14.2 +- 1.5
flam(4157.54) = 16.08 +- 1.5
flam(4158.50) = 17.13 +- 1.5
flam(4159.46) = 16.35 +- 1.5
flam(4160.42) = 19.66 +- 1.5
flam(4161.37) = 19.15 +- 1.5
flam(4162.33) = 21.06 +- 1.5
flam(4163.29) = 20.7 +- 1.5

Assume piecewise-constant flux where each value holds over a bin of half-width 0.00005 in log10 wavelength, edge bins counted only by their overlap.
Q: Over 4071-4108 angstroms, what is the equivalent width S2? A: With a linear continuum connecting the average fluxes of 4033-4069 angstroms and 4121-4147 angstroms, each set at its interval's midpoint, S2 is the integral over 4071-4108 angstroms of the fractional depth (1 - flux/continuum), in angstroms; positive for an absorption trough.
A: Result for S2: -4.5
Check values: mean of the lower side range 13.7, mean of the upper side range 16.2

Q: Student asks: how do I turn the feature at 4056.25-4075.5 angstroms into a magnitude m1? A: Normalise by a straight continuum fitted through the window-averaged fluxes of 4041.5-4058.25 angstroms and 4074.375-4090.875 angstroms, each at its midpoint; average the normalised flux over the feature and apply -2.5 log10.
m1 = 0.26 mag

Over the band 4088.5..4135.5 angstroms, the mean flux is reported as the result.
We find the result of 16.9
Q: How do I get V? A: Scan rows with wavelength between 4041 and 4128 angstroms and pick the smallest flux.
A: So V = 4.928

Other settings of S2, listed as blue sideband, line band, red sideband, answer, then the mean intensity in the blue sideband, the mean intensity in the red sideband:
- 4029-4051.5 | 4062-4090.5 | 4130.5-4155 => -2.4 angstroms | 13.1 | 15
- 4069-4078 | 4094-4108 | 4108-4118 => 0.8 angstroms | 13.2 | 17.9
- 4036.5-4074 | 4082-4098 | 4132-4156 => -4.8 angstroms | 13.9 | 15.2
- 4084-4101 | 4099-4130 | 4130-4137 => -1.0 angstroms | 18.3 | 14.9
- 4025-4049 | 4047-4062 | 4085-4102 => -1.1 angstroms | 12.9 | 17.9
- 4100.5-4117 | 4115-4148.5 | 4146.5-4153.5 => -0.2 angstroms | 16.9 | 15.5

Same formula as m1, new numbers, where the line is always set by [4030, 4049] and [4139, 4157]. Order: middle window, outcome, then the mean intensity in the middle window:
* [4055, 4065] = -0.02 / 12.9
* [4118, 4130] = -0.21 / 17.2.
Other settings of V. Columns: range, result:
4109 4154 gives 8.915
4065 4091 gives 7.181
